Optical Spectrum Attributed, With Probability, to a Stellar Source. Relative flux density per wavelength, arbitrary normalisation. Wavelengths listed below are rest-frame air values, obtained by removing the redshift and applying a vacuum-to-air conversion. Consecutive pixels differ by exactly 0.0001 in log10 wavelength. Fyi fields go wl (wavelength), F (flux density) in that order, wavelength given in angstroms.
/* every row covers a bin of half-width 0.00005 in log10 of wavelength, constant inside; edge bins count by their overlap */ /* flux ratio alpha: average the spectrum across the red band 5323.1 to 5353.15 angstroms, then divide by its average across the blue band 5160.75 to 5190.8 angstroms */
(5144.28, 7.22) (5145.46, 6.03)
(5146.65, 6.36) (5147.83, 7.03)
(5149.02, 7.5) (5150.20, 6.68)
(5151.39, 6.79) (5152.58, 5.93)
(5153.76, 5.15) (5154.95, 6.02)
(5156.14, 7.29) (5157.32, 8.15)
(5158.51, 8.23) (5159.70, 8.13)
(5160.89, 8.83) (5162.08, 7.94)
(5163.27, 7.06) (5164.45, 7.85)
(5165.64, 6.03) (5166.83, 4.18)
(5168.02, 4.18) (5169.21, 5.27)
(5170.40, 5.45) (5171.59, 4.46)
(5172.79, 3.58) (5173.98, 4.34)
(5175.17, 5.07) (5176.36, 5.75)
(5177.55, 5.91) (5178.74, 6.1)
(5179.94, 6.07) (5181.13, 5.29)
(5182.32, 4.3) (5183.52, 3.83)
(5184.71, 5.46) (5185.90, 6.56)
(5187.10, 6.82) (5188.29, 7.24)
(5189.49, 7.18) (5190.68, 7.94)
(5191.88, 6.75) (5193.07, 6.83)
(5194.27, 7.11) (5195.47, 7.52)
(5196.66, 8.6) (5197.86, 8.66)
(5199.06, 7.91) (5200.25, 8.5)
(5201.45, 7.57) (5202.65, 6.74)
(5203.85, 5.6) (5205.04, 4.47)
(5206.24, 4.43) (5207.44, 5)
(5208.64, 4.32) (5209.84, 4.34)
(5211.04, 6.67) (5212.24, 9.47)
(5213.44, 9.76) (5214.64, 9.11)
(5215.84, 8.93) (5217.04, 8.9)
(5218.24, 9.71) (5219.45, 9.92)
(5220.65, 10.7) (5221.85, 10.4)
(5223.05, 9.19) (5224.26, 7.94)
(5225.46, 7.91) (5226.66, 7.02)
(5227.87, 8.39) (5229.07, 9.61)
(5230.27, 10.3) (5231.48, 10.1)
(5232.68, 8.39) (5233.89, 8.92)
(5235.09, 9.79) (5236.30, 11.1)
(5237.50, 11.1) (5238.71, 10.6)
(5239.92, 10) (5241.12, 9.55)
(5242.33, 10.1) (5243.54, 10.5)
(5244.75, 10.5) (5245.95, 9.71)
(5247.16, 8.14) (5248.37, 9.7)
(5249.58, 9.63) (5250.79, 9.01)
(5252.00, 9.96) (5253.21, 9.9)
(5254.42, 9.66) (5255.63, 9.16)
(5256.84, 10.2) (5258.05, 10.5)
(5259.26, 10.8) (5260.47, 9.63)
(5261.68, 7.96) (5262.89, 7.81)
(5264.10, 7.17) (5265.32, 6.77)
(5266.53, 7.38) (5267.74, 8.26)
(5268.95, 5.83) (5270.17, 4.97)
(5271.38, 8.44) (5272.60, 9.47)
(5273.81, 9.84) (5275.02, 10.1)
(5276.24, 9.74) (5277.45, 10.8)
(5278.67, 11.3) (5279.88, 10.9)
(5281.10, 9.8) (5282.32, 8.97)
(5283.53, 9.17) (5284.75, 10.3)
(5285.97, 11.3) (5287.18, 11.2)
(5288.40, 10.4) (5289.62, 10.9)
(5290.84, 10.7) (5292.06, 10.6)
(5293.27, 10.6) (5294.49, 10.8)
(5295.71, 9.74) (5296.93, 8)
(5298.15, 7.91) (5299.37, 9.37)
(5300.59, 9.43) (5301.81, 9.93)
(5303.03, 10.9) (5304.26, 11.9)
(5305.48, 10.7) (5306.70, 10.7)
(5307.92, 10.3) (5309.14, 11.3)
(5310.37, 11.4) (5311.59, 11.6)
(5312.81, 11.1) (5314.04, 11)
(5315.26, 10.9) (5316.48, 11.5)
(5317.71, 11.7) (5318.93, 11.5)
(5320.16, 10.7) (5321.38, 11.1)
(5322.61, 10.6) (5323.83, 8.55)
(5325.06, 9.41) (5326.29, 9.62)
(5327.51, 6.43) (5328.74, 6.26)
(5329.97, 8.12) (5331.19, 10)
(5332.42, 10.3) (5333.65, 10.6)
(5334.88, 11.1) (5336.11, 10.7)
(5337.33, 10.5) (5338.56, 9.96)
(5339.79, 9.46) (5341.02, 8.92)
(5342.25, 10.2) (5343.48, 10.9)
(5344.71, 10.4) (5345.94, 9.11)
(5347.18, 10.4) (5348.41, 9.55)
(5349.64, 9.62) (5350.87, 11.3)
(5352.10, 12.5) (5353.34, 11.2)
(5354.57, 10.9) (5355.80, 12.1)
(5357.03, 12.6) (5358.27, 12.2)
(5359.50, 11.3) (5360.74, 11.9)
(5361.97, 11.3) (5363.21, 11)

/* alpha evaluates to 1.69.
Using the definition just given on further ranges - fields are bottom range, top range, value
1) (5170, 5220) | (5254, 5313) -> 1.46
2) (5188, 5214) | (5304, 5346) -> 1.48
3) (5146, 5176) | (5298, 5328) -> 1.66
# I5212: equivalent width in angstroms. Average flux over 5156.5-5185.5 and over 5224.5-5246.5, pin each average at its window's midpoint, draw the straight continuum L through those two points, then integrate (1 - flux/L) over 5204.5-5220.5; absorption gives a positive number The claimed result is 1.81 angstroms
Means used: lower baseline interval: 5.91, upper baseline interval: 9.62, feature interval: 7.42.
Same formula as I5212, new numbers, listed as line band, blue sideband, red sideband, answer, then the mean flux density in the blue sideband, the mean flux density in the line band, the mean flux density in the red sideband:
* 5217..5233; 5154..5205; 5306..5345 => -3.3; 6.45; 9.2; 10.2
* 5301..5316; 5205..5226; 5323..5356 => -2.5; 7.93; 11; 9.91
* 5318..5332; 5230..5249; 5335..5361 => 1.6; 9.9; 9.37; 10.7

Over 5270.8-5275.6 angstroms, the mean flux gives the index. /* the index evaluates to 9.47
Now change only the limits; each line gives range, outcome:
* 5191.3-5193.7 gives 6.8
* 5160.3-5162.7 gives 8.36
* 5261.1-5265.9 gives 7.42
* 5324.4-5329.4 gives 7.93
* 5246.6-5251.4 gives 9.12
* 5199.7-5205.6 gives 6.58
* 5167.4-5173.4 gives 4.58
